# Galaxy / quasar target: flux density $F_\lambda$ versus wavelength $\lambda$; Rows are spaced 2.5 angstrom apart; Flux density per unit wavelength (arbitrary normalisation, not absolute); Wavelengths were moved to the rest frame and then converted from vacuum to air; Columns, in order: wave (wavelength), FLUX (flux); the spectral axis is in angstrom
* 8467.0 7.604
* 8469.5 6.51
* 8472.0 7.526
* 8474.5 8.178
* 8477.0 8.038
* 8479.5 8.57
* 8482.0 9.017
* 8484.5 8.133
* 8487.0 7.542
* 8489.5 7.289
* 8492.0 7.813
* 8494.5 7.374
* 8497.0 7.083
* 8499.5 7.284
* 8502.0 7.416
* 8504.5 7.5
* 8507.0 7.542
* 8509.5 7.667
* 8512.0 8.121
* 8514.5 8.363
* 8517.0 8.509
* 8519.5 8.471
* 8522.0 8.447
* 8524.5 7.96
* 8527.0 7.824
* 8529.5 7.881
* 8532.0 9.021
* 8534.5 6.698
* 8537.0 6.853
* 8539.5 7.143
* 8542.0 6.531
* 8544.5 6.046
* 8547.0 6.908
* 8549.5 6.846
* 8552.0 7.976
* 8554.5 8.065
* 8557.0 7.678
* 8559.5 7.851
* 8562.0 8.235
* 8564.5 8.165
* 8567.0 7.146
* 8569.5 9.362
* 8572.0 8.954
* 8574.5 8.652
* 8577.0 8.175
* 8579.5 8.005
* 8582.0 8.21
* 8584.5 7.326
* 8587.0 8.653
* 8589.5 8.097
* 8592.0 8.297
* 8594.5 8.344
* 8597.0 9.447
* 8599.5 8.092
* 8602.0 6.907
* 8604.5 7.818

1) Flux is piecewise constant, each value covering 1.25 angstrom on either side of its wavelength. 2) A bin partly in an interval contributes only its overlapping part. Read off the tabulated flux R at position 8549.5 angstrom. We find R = 6.846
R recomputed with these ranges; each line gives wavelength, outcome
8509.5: 7.667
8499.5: 7.284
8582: 8.21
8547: 6.908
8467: 7.604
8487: 7.542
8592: 8.297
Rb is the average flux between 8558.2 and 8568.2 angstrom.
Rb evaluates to 7.85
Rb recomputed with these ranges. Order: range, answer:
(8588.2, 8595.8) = 8.26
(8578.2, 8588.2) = 8.05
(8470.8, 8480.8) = 8.09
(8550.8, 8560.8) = 7.89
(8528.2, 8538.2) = 7.62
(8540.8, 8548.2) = 6.49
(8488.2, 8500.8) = 7.37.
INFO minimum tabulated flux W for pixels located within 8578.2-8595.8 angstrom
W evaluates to 7.326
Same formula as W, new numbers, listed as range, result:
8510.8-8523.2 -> 8.121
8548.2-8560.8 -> 6.846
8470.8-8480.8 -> 7.526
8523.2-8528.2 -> 7.824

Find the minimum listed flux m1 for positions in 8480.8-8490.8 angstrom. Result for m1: 7.289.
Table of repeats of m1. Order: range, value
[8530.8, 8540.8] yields 6.698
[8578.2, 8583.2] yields 8.005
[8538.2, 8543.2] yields 6.531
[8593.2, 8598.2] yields 8.344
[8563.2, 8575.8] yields 7.146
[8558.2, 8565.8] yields 7.851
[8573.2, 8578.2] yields 8.175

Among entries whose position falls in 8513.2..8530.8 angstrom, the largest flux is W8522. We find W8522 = 8.509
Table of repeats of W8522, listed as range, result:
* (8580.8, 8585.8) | 8.21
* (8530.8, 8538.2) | 9.021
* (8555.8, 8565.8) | 8.235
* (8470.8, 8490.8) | 9.017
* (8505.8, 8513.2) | 8.121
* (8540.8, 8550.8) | 6.908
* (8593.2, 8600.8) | 9.447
